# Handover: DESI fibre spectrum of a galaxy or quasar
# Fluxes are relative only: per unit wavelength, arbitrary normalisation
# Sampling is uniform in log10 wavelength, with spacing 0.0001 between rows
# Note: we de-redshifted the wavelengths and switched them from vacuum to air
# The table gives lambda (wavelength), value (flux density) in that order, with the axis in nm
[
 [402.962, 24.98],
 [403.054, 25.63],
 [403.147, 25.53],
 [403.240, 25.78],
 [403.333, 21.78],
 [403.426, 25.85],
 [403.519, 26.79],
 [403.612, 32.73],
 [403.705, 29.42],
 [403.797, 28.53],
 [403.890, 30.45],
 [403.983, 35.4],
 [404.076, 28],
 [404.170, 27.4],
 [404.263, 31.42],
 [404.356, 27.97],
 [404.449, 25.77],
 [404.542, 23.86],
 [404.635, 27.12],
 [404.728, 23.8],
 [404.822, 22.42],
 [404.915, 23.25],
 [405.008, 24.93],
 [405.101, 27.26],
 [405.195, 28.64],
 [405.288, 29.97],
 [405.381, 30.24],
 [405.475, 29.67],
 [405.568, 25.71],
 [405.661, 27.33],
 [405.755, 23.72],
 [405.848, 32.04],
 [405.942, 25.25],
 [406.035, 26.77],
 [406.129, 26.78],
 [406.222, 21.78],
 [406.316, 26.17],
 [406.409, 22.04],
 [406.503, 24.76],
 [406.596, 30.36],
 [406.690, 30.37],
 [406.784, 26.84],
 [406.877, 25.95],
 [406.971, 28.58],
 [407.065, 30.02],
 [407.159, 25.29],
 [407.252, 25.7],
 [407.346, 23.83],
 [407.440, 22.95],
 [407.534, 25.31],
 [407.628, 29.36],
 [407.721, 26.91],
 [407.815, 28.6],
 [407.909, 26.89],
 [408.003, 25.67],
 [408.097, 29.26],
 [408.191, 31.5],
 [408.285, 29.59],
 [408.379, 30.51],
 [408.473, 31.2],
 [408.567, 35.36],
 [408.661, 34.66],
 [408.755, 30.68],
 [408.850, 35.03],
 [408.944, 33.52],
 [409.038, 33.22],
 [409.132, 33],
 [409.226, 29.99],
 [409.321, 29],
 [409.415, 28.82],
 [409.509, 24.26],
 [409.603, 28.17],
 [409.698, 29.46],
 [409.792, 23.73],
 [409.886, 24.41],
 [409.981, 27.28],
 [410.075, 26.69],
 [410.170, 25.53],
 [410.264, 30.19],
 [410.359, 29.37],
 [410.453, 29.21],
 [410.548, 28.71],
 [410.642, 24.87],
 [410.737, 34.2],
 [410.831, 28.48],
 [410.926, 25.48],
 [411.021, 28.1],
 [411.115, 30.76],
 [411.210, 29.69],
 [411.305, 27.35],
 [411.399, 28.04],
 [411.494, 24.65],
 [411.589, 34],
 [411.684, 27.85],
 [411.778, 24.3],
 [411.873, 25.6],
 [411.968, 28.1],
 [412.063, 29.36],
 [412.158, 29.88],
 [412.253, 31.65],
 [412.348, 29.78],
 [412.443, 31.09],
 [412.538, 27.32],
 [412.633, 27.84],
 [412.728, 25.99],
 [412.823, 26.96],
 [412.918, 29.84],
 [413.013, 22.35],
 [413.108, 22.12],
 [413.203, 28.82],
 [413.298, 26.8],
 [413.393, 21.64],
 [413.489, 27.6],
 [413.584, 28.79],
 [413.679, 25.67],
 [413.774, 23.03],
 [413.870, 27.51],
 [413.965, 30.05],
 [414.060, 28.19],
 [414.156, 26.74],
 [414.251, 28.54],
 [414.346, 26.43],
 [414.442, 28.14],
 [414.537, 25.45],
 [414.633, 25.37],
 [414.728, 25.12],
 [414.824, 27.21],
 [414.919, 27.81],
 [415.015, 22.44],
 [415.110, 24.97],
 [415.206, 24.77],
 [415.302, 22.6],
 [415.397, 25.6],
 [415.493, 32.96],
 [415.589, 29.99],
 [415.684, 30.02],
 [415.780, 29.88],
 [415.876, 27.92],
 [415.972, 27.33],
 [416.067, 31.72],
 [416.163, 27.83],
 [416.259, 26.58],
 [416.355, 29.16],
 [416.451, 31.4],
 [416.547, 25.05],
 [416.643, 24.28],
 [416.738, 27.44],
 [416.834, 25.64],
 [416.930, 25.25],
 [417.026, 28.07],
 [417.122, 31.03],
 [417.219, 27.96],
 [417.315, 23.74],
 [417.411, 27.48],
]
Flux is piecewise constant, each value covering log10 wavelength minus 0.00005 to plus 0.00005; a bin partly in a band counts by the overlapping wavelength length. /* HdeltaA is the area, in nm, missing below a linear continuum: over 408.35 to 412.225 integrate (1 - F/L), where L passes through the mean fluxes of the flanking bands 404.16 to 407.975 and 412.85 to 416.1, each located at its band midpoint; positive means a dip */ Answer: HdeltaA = -0.34 nm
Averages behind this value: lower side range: 26.7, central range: 29.1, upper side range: 26.9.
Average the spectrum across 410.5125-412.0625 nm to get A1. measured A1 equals 28.2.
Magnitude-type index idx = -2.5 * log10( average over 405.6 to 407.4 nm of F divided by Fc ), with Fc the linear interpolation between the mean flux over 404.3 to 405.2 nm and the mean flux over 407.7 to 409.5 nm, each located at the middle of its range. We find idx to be 0.051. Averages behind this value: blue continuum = 25.4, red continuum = 30.6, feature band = 26.5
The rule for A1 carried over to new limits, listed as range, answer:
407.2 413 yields 28.6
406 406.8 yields 26.2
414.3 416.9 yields 27.1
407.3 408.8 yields 28.9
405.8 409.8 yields 28.4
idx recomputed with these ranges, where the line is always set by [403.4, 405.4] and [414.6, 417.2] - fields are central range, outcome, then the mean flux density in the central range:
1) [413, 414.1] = 0.05 mag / 26.2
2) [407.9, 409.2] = -0.14 mag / 31.5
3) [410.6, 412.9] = -0.04 mag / 28.4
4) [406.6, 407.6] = 0.04 mag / 26.7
